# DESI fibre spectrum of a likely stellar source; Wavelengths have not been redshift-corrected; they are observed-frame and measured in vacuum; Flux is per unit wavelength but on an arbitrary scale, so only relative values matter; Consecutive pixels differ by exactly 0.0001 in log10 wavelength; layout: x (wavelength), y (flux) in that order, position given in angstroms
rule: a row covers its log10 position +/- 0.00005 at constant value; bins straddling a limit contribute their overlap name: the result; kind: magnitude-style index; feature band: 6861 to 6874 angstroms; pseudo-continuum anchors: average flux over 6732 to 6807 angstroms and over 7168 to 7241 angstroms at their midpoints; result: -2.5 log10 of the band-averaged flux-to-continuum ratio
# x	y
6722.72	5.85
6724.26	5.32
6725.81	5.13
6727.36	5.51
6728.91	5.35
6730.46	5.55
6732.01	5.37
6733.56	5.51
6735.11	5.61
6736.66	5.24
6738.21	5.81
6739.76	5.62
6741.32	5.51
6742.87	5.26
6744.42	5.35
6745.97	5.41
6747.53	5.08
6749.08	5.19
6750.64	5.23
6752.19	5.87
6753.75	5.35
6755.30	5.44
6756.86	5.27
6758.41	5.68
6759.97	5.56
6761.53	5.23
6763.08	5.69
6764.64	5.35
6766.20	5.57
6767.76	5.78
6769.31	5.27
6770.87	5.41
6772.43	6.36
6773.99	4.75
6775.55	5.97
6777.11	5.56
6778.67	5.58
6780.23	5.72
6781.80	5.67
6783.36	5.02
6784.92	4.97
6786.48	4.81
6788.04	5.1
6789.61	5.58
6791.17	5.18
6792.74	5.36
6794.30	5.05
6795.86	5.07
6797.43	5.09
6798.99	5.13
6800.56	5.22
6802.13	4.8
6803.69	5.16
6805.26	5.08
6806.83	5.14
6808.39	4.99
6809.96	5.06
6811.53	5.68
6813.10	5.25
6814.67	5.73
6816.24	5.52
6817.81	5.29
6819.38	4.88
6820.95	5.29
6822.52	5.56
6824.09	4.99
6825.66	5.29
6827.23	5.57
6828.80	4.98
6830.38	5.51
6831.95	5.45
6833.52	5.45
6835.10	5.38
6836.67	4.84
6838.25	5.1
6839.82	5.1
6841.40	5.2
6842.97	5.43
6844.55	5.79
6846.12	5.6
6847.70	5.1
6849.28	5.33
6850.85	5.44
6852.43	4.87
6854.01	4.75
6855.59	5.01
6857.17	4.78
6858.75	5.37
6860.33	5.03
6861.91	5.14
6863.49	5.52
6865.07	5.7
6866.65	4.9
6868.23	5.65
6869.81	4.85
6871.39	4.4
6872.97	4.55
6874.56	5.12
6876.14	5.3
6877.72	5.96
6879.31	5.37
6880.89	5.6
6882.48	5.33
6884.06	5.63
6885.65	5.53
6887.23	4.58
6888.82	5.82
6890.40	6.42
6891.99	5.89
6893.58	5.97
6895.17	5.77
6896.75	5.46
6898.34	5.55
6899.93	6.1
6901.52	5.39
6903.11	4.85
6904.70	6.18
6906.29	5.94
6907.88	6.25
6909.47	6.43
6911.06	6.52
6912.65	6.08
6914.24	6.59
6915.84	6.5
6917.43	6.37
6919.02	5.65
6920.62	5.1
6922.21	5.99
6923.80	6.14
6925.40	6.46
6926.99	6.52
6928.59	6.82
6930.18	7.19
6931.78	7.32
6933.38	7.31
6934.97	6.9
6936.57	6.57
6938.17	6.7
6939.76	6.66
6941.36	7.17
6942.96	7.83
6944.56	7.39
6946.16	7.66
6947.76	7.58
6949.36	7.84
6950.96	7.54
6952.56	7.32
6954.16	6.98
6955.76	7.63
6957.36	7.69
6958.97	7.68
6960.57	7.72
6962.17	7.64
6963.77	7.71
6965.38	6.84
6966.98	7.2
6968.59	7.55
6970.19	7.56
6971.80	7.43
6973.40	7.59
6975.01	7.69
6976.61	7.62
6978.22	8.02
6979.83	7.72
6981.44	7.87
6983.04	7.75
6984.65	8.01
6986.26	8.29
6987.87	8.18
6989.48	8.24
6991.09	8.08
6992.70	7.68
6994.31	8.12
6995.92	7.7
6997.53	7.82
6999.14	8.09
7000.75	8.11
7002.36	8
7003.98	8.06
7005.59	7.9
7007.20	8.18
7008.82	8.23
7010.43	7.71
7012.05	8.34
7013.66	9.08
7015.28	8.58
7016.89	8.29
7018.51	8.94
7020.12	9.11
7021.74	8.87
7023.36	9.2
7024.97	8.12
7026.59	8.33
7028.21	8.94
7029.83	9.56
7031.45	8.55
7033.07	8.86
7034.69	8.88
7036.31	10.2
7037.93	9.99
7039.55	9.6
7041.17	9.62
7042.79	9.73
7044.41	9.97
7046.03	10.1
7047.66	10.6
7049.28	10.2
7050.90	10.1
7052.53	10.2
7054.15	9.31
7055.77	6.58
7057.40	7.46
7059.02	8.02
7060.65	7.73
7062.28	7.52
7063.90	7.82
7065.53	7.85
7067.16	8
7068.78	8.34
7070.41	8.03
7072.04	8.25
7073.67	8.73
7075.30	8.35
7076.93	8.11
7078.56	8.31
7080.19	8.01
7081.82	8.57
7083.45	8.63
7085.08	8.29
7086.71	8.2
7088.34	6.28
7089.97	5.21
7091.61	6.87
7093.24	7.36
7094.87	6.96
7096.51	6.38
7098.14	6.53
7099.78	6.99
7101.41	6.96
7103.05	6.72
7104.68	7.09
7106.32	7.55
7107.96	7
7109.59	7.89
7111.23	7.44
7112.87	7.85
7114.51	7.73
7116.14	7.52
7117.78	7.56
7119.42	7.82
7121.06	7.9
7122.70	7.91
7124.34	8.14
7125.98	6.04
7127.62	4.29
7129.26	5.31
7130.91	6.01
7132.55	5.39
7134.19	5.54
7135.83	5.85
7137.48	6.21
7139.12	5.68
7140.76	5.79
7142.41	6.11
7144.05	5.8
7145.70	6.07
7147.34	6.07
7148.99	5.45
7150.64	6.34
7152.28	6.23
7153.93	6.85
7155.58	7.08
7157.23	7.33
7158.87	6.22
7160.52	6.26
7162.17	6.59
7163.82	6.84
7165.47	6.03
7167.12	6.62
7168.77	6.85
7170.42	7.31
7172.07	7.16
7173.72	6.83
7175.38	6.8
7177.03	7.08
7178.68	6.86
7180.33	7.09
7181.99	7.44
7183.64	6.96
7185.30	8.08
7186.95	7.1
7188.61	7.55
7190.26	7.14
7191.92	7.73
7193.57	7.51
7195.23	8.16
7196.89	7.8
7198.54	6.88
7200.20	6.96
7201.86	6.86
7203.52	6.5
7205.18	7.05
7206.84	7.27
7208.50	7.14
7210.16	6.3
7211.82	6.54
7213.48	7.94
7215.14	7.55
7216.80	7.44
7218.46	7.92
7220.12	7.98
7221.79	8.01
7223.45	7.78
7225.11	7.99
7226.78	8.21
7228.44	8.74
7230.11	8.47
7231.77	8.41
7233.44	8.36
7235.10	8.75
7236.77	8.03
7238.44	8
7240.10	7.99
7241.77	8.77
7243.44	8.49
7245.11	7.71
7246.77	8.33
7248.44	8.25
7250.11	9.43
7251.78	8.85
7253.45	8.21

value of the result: 0.15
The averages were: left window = 5.37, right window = 7.51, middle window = 5.09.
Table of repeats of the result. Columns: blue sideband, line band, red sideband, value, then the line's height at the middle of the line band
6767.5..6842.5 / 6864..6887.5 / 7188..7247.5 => 0.09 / 5.71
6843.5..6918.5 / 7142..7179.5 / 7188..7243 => 0.12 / 7.34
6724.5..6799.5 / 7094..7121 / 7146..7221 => -0.08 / 6.72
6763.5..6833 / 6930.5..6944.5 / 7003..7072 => 0.04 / 7.33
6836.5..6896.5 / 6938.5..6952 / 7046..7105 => -0.18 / 6.3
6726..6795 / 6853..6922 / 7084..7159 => 0.06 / 5.87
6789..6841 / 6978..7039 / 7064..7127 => -0.23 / 6.83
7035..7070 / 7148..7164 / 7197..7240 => 0.25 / 8.15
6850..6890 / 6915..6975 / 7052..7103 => -0.16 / 6.12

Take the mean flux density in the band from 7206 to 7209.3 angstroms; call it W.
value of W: 7.2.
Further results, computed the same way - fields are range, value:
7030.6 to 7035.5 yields 8.77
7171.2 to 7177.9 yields 6.97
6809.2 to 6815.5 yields 5.43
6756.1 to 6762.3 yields 5.43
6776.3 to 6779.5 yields 5.58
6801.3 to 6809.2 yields 5.04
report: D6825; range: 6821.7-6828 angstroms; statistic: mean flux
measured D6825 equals 5.36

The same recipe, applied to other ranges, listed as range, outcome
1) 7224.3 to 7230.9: 8.34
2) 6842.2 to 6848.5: 5.48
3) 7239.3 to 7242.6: 8.38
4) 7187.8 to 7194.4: 7.49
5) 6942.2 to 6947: 7.62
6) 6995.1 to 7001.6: 7.94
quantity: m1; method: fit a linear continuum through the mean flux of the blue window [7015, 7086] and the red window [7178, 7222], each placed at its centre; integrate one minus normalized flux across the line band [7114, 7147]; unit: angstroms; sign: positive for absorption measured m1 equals 6.6 angstroms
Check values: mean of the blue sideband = 8.78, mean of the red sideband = 7.32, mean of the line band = 6.42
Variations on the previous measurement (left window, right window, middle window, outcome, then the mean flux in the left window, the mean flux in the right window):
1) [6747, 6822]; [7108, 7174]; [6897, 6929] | -1.4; 5.34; 6.6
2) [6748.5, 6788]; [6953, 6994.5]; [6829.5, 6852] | 3.3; 5.45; 7.7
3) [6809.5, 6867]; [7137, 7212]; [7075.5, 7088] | -3.6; 5.27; 6.8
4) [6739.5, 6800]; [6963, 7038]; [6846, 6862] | 3.3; 5.38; 8.21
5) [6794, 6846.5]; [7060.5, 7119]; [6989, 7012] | -4.0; 5.25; 7.57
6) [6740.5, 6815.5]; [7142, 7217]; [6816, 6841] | 1.3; 5.34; 6.91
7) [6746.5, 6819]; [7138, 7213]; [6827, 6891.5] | 4.0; 5.34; 6.81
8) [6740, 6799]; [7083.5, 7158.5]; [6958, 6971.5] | -3.0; 5.39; 6.72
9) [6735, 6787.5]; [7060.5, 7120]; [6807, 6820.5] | 1.1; 5.44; 7.58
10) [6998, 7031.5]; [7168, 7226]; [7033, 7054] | -4.0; 8.48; 7.3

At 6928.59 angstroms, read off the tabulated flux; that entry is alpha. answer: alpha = 6.82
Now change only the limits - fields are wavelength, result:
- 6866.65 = 4.9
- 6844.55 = 5.79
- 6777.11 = 5.56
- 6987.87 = 8.18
